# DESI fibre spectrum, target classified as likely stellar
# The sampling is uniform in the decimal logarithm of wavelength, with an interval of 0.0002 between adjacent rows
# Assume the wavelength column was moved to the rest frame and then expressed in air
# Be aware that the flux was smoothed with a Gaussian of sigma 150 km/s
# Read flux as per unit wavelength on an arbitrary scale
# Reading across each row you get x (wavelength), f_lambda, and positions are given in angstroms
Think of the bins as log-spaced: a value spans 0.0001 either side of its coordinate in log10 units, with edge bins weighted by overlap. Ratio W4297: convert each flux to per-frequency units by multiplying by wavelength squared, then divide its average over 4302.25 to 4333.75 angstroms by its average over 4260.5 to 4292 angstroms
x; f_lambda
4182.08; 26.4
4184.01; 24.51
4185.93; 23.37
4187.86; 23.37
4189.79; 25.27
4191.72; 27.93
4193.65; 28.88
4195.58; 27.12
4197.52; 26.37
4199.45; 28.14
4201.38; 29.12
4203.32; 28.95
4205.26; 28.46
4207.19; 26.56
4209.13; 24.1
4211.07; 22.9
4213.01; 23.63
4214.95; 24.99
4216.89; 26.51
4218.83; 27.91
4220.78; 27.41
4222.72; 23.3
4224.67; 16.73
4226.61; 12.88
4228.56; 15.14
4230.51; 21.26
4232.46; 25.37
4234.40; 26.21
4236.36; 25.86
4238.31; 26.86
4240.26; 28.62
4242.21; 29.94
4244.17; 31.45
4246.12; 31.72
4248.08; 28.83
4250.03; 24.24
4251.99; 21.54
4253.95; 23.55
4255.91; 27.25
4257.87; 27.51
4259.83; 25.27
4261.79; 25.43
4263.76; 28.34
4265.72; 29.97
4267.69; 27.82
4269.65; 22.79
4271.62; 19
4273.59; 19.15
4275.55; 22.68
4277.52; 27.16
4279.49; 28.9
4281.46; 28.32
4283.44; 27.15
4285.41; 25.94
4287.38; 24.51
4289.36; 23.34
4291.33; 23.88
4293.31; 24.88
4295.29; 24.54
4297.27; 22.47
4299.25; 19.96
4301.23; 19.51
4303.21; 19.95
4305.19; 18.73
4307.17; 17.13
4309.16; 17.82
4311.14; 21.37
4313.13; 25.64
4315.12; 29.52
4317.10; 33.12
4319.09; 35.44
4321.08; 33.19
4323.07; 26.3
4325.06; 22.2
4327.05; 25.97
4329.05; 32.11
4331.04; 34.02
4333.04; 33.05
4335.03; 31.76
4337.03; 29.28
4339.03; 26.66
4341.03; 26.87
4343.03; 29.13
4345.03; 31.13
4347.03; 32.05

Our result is 1.07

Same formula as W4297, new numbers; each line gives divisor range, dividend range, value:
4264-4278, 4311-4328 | 1.20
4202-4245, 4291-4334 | 1.07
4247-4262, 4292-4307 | 0.85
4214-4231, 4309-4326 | 1.33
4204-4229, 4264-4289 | 1.12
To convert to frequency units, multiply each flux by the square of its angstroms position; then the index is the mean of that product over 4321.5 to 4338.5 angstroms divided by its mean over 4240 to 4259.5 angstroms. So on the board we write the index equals 1.12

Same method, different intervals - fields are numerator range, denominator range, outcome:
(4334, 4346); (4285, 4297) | 1.23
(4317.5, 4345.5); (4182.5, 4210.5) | 1.20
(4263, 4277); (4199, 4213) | 0.94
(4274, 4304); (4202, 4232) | 1.06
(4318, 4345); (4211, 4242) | 1.32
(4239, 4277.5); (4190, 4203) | 0.97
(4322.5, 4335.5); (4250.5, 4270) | 1.17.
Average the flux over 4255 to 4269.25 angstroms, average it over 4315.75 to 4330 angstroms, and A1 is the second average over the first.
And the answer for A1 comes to 1.1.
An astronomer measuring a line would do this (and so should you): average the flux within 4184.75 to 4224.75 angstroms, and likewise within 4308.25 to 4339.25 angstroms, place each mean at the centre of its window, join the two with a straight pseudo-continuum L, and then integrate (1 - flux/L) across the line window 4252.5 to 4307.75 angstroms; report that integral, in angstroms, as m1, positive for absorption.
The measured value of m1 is 7.0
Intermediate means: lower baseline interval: 26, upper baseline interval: 28.7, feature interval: 24.1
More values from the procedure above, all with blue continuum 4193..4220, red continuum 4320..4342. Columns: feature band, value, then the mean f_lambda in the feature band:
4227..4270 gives 2.4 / 26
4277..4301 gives 3.0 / 24.9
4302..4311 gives 3.1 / 18.7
